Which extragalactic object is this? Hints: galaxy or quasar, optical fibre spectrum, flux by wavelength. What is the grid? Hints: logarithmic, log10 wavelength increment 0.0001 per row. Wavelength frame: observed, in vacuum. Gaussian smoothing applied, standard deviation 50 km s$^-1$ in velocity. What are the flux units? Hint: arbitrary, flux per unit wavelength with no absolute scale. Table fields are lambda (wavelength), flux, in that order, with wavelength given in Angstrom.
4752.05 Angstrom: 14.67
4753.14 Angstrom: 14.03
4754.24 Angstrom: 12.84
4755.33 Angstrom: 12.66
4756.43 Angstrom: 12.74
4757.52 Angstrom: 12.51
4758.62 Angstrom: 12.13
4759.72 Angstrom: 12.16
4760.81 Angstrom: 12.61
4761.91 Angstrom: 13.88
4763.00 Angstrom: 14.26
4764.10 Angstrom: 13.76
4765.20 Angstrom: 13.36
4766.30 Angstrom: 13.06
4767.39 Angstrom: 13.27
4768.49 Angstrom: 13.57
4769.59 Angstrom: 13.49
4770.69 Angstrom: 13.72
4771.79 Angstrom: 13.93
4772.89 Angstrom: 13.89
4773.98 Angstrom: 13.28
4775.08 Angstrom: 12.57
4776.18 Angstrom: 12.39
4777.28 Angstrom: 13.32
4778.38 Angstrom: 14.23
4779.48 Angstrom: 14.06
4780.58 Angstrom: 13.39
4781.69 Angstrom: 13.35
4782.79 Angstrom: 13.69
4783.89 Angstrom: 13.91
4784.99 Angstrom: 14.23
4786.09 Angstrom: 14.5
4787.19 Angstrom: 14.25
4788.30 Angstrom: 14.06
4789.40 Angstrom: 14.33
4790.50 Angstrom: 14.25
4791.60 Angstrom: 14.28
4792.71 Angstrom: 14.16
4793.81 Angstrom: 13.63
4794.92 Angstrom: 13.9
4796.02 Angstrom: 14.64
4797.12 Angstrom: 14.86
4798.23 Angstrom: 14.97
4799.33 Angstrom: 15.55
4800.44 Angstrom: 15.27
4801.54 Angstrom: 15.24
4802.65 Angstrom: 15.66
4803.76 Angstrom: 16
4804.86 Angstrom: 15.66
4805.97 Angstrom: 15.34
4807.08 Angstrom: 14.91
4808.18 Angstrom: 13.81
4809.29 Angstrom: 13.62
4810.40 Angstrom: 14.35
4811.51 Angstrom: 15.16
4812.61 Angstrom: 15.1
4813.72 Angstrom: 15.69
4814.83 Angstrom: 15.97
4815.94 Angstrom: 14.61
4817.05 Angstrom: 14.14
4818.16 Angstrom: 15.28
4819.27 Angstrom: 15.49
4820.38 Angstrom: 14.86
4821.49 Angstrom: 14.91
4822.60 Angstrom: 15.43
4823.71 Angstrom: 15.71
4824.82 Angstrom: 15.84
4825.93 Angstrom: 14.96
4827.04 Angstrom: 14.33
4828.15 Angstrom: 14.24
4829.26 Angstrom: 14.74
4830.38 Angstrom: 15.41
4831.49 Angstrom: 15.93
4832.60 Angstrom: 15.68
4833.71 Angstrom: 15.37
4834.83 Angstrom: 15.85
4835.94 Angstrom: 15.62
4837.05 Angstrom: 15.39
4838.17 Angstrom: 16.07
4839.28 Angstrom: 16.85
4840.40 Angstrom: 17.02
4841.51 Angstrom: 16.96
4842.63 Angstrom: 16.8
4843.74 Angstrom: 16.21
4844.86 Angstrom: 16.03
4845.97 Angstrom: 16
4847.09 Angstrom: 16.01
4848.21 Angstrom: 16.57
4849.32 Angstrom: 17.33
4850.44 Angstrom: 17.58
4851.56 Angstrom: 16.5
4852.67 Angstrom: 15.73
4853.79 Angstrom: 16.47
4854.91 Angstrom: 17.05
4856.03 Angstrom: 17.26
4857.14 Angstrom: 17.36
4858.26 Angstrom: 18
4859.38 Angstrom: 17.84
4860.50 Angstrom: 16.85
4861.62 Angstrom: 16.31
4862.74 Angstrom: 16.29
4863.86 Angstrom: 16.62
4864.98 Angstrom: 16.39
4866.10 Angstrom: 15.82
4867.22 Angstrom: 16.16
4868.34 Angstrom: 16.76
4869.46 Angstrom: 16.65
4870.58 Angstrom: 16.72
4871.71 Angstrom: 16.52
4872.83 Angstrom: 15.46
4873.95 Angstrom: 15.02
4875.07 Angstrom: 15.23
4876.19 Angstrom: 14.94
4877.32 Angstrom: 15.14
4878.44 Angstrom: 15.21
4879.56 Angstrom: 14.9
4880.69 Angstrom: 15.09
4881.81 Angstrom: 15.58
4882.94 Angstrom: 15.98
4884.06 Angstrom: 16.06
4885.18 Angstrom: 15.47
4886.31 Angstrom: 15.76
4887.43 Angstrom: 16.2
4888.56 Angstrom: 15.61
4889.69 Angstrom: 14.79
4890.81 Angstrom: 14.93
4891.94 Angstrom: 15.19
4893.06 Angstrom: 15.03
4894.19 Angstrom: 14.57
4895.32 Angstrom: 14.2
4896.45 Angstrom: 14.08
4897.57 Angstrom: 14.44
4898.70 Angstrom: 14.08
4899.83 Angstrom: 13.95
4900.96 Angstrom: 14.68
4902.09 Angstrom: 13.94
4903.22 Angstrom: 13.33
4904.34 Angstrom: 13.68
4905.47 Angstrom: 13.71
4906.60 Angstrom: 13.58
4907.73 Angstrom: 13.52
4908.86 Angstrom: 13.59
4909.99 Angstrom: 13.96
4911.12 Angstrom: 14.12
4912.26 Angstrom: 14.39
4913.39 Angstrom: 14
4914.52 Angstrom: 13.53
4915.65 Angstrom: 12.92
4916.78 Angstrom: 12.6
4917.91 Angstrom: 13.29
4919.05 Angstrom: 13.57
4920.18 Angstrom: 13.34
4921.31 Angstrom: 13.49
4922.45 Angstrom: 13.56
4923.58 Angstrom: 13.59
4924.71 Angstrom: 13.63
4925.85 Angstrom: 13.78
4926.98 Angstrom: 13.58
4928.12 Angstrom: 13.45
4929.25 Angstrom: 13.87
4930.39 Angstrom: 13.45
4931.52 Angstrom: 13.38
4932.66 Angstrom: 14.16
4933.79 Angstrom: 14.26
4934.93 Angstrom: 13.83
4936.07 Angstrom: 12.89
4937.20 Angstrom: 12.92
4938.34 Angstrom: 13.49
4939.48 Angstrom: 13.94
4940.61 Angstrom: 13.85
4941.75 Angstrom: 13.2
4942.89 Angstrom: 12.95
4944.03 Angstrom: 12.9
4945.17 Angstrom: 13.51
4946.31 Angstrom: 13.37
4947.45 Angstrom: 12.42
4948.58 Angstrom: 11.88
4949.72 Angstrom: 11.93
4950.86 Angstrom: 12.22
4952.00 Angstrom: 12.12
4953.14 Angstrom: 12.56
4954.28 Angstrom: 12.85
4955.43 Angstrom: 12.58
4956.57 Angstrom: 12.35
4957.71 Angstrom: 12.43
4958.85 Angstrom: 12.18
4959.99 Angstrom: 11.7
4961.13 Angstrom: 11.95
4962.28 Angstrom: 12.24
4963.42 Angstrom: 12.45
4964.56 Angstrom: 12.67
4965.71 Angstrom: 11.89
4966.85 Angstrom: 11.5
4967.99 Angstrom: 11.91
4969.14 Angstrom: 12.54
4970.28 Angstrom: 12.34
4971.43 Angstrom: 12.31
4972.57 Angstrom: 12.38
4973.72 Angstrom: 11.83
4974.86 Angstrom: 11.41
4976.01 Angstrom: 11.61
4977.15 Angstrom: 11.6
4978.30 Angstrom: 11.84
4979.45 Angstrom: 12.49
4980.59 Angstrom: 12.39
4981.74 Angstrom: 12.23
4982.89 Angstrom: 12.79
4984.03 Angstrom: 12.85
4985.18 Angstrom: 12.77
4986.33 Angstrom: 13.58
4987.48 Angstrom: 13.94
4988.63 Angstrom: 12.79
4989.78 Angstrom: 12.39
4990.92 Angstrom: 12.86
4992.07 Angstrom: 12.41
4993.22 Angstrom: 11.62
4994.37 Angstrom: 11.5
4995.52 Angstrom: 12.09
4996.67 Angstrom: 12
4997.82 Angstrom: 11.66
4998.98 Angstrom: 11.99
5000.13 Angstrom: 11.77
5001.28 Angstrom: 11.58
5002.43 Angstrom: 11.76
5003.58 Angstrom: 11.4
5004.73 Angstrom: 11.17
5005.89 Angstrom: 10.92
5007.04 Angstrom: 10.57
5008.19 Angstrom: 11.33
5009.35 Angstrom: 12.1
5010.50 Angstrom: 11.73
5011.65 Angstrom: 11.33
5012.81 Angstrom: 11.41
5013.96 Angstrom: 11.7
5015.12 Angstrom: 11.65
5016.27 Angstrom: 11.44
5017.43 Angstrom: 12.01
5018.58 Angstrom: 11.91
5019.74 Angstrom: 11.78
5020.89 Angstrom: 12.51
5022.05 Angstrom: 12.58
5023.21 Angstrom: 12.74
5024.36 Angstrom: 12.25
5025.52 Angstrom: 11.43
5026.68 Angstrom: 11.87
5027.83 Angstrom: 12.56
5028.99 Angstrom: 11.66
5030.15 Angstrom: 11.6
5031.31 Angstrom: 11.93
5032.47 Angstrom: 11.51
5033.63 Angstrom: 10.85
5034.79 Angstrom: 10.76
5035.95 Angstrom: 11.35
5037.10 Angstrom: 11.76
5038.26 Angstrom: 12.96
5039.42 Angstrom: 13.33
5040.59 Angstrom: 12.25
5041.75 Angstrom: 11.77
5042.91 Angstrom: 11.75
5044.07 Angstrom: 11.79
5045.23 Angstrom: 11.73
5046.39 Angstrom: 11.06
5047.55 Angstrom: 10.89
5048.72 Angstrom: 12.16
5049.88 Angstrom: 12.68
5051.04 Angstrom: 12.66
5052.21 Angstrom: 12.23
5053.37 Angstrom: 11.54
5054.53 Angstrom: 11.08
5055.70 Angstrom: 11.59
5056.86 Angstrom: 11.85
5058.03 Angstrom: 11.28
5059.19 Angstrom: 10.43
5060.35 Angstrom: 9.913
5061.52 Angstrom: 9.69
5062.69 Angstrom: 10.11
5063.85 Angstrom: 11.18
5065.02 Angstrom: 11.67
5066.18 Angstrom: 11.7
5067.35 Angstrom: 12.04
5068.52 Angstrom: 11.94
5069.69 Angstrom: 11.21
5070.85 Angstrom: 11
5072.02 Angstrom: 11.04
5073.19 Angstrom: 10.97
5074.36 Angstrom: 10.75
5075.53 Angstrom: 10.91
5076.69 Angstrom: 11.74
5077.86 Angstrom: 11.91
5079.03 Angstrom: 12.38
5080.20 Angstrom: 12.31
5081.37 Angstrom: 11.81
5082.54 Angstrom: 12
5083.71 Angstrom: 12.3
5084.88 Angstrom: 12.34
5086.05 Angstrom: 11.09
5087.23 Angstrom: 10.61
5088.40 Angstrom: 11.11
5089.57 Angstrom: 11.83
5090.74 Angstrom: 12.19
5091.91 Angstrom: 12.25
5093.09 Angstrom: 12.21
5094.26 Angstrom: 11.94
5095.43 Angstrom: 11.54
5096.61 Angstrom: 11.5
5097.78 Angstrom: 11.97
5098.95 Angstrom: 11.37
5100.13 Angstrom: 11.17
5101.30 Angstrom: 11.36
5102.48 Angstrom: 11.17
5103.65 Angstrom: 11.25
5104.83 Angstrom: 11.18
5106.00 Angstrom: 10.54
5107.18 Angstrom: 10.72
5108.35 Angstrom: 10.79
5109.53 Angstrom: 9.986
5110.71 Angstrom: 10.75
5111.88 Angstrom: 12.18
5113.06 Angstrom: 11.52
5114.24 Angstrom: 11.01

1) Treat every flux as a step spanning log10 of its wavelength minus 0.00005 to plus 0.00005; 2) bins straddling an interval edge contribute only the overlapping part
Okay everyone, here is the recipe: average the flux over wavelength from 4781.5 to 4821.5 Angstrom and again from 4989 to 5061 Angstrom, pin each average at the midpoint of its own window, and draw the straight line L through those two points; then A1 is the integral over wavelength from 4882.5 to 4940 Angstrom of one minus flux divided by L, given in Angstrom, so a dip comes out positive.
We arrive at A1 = -3.5 Angstrom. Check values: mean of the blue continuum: 14.7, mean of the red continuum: 11.7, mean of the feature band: 14.1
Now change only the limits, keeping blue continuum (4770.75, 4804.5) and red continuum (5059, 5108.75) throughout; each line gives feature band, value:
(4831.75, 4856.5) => -4.9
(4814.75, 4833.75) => -1.8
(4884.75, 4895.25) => -1.6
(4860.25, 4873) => -2.8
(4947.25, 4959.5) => 0.3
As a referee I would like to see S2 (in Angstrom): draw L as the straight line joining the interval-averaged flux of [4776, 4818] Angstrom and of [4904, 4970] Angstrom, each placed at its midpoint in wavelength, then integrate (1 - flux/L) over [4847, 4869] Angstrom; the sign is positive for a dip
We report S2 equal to -4.5 Angstrom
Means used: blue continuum 14.5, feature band 16.8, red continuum 13.1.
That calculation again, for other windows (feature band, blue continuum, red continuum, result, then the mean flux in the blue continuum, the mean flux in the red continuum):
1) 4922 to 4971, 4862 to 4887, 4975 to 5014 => 2.3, 15.8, 12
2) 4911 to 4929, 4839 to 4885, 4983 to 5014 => 1.2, 16.3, 12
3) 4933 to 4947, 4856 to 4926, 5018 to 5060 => 0.5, 14.9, 11.8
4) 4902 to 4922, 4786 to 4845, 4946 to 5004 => -0.3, 15.2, 12.2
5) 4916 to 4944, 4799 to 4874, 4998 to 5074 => 0.8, 15.9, 11.6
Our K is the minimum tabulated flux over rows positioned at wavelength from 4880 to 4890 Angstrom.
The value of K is 14.79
